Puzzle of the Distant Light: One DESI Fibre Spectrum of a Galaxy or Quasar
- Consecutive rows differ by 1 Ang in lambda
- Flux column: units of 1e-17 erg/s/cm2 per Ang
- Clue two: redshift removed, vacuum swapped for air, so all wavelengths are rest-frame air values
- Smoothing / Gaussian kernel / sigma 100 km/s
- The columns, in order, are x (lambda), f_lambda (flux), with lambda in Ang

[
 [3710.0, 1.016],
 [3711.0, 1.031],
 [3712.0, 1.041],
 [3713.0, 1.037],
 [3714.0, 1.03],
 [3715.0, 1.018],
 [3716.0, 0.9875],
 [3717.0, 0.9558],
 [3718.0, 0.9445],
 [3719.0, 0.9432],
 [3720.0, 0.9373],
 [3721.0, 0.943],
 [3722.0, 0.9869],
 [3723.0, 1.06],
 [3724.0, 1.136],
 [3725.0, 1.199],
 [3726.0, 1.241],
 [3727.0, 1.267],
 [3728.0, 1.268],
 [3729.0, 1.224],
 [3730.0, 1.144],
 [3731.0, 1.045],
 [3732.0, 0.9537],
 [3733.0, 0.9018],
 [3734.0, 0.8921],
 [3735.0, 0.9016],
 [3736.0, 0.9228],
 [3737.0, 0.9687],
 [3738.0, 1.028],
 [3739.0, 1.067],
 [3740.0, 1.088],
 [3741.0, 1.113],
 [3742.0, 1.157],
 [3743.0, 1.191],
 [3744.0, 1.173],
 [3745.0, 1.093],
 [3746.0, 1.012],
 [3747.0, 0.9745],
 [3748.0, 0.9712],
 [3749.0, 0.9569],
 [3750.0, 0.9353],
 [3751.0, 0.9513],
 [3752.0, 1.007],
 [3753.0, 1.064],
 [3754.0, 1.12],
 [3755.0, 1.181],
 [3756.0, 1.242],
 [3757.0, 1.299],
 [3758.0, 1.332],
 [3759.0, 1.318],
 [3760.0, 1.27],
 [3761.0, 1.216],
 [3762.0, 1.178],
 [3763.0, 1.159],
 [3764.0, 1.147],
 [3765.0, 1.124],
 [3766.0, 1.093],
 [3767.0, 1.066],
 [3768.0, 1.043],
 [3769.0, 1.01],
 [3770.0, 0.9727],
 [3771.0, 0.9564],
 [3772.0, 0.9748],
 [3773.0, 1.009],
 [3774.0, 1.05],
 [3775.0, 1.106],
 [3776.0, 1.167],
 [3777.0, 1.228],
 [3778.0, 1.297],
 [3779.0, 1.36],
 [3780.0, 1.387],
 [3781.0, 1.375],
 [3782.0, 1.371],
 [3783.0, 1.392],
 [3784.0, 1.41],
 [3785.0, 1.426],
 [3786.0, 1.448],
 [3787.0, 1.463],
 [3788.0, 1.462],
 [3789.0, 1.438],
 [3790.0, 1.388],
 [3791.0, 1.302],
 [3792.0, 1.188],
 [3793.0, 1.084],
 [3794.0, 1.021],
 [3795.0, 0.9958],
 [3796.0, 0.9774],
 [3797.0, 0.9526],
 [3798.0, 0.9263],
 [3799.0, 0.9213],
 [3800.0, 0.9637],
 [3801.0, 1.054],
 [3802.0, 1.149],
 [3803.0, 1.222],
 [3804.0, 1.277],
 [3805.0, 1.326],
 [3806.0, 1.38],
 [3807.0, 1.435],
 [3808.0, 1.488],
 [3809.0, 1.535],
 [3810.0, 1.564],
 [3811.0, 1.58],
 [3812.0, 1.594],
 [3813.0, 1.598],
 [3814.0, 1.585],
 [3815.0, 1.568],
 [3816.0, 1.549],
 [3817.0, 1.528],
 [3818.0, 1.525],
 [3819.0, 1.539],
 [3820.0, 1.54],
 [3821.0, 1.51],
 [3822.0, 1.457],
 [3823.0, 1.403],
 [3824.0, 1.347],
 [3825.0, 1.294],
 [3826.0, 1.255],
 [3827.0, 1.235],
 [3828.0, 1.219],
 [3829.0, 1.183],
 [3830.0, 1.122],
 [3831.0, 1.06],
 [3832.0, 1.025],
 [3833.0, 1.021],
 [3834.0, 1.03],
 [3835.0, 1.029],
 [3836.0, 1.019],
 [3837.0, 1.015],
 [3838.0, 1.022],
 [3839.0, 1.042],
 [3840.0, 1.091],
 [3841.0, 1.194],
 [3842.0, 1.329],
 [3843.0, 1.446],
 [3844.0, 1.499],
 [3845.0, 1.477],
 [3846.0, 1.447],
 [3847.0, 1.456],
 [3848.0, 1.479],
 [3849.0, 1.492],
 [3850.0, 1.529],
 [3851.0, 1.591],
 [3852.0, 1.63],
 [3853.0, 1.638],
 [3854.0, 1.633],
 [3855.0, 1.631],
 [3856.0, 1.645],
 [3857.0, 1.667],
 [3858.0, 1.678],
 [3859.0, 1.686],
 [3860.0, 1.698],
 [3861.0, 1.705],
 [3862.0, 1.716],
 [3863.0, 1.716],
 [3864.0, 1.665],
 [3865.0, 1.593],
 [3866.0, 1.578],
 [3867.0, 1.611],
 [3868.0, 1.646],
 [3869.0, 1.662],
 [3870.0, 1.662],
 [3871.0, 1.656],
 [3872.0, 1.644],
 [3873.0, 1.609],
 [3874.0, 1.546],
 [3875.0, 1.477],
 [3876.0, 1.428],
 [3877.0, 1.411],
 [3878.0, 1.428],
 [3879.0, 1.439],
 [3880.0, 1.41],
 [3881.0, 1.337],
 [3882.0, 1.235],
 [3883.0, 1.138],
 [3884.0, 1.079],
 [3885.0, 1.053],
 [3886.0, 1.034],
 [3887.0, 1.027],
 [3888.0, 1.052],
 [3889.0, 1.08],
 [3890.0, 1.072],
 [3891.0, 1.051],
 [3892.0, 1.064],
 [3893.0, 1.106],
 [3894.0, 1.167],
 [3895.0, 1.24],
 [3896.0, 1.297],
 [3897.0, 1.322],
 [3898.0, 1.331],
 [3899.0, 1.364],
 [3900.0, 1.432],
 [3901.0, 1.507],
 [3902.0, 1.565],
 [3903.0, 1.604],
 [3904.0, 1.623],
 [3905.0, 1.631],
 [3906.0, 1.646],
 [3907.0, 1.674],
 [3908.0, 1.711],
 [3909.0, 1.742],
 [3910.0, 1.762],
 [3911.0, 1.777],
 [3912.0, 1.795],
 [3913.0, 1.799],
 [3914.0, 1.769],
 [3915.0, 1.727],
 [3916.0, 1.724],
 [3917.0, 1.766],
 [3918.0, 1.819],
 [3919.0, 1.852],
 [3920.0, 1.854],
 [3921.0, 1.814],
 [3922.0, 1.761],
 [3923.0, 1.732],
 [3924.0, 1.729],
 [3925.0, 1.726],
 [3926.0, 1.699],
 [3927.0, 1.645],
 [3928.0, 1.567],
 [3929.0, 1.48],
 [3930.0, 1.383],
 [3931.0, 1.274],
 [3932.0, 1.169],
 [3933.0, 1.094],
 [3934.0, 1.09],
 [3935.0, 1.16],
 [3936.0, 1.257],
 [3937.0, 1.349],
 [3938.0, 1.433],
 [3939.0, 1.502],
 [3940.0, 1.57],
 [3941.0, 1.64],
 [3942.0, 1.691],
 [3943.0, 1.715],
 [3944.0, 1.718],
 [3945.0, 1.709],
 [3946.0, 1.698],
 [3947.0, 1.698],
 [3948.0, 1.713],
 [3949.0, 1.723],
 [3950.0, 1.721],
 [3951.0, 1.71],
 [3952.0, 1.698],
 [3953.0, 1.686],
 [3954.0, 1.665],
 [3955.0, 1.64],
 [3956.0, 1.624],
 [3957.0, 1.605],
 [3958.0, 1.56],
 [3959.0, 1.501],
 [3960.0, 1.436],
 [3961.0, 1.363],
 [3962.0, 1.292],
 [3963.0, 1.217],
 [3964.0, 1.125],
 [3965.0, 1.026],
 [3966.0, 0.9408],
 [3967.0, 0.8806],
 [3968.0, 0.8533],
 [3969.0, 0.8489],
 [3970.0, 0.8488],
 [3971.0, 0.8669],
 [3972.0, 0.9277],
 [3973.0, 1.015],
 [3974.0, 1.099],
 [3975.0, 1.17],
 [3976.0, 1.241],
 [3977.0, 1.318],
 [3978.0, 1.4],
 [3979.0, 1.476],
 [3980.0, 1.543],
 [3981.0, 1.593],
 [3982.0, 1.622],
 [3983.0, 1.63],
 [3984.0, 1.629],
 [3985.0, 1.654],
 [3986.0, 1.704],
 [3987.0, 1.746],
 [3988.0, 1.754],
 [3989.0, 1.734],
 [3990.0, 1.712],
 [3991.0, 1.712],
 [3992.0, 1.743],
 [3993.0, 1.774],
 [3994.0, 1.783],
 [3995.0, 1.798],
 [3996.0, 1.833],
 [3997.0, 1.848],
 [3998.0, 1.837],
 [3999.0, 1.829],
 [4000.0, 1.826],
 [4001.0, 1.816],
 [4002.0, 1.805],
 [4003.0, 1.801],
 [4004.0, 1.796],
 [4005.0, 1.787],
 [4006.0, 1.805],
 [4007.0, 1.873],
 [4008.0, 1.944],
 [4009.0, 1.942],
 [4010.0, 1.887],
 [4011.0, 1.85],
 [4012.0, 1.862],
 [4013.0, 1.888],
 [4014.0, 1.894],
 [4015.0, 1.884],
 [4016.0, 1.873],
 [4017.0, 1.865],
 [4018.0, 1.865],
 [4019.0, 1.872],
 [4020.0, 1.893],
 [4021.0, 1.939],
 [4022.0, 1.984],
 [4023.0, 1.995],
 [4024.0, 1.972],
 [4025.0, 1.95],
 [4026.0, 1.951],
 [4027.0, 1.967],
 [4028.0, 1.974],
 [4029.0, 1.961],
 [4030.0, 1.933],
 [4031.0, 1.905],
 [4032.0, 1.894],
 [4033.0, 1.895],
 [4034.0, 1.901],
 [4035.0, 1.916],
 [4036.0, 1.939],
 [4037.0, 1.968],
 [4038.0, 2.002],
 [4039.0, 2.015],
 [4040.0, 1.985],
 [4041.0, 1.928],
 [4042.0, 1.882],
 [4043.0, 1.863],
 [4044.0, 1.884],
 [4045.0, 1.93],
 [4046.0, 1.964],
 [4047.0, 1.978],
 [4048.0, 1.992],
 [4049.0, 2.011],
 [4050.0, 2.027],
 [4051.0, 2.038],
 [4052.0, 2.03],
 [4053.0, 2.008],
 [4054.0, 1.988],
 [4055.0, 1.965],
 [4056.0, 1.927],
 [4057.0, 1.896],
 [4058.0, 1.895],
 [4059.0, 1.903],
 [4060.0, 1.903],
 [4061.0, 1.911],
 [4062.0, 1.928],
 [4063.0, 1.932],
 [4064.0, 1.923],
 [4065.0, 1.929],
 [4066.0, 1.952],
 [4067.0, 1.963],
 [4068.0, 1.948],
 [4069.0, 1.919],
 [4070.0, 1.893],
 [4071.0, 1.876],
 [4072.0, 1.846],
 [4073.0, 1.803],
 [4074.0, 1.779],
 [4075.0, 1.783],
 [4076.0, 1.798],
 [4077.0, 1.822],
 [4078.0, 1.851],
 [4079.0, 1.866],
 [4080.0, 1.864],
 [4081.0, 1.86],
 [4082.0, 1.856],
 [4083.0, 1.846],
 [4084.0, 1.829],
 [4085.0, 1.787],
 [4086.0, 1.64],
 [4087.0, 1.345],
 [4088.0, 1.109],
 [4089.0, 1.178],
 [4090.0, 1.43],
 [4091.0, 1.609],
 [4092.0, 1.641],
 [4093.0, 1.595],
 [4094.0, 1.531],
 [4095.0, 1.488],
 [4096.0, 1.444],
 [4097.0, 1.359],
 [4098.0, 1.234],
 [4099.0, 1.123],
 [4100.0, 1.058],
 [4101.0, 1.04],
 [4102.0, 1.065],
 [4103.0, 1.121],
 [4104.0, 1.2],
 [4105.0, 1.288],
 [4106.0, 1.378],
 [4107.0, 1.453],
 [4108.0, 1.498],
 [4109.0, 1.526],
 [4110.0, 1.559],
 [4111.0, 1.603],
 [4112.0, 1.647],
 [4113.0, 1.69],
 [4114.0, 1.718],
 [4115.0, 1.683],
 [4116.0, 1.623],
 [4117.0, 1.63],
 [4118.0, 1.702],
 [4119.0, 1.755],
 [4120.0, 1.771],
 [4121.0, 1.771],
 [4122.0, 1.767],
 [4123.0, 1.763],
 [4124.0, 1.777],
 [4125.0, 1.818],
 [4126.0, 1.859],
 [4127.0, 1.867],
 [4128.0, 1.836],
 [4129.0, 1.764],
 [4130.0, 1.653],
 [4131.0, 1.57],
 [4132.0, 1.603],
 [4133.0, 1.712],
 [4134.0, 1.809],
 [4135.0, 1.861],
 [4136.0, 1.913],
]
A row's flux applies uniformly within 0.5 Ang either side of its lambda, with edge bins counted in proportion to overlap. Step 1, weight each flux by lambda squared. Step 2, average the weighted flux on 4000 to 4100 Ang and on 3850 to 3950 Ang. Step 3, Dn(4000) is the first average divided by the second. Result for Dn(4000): 1.30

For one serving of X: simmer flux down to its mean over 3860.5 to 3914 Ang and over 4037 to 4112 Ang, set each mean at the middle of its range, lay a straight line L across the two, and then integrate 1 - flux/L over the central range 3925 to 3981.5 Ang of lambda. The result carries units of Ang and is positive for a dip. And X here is 5.58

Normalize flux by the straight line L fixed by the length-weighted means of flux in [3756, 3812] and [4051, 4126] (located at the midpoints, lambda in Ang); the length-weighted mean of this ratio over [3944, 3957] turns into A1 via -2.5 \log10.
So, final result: -0.148 mag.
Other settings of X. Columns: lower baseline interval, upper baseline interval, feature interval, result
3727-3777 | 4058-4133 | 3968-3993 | 0.9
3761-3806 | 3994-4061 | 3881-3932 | 2.4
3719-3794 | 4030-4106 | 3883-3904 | 2.7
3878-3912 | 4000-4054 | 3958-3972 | 4.7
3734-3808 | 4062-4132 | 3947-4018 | -4.9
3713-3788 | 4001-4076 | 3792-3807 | 1.8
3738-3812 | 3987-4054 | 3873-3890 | 2.6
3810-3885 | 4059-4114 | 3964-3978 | 4.7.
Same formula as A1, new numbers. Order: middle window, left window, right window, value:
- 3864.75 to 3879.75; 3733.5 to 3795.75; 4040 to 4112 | -0.158 mag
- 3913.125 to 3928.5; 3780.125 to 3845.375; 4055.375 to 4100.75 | -0.194 mag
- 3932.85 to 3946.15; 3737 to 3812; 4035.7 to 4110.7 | 0.006 mag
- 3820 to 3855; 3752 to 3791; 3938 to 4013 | 0.021 mag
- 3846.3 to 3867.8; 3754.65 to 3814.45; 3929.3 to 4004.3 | -0.205 mag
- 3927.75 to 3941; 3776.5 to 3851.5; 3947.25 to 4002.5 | 0.084 mag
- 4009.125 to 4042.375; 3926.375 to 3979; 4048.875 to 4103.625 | -0.217 mag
